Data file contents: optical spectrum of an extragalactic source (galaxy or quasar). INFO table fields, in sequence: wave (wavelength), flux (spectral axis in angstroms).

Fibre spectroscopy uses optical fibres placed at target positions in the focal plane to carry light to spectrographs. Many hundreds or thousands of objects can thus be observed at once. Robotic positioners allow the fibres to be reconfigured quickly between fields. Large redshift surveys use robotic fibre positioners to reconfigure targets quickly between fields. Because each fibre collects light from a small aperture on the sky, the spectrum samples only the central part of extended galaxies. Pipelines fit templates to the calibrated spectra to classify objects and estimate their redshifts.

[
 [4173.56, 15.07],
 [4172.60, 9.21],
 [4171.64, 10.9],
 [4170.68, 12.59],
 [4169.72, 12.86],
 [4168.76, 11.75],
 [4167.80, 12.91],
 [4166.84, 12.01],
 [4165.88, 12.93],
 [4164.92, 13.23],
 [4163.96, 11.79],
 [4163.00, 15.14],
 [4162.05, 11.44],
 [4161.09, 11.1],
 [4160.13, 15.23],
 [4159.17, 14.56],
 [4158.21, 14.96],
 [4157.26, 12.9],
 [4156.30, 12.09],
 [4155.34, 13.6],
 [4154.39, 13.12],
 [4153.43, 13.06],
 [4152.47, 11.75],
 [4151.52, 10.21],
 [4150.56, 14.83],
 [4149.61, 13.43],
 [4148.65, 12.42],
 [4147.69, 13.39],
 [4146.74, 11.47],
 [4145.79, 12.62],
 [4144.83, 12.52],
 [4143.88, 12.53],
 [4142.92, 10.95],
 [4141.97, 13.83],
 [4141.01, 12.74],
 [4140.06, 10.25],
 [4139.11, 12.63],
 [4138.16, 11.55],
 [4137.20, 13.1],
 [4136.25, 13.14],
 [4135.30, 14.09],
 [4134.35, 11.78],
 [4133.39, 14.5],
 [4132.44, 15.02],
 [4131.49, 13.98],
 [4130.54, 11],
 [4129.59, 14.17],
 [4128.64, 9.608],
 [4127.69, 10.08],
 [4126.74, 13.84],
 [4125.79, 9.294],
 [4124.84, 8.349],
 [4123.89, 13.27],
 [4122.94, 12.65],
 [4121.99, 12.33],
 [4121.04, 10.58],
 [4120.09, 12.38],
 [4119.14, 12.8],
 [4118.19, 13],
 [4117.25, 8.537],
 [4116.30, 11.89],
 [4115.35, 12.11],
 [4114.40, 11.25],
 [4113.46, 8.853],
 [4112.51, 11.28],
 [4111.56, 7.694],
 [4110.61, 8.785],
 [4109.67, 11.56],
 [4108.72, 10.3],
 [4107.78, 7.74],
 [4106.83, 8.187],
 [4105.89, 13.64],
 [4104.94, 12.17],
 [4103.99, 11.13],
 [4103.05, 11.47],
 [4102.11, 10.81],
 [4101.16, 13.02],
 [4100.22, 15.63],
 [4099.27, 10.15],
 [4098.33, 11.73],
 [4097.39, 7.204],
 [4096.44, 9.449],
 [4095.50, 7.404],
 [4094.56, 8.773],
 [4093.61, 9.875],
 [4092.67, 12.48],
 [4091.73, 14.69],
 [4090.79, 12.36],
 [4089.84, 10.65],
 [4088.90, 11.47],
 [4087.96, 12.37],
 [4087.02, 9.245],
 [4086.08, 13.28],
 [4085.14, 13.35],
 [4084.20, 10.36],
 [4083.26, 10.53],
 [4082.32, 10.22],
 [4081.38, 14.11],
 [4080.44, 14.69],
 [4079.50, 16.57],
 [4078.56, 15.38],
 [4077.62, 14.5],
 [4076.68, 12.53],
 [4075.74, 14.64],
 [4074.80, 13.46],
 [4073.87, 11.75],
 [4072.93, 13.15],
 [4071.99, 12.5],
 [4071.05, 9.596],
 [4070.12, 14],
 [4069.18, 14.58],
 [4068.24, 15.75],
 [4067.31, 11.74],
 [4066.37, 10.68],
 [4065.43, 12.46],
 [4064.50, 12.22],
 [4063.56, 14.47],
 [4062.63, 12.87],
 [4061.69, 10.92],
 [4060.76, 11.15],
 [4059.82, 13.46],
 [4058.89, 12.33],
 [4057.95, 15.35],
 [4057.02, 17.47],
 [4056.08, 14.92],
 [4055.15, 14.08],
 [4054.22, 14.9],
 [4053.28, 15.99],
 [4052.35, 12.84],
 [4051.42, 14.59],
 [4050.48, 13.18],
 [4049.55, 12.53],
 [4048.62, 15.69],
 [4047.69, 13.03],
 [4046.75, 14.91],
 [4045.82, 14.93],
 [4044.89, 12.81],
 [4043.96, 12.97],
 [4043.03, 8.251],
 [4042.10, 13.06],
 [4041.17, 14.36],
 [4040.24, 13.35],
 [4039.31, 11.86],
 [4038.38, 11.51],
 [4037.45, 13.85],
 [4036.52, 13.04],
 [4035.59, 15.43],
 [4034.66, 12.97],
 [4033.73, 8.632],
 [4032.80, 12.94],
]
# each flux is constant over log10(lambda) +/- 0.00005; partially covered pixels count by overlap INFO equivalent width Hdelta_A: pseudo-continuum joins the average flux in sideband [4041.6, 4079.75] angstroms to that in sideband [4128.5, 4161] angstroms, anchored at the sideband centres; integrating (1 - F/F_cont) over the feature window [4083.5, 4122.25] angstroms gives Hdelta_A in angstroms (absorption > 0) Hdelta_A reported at 6.3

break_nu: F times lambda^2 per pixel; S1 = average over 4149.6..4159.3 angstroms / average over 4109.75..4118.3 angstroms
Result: 1.3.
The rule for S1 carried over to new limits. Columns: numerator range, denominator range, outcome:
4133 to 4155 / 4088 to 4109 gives 1.18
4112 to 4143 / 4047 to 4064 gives 0.89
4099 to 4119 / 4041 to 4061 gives 0.82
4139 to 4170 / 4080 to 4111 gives 1.17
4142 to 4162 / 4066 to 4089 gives 1.04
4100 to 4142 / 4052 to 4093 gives 0.91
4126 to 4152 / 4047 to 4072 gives 0.97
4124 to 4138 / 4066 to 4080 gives 0.94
